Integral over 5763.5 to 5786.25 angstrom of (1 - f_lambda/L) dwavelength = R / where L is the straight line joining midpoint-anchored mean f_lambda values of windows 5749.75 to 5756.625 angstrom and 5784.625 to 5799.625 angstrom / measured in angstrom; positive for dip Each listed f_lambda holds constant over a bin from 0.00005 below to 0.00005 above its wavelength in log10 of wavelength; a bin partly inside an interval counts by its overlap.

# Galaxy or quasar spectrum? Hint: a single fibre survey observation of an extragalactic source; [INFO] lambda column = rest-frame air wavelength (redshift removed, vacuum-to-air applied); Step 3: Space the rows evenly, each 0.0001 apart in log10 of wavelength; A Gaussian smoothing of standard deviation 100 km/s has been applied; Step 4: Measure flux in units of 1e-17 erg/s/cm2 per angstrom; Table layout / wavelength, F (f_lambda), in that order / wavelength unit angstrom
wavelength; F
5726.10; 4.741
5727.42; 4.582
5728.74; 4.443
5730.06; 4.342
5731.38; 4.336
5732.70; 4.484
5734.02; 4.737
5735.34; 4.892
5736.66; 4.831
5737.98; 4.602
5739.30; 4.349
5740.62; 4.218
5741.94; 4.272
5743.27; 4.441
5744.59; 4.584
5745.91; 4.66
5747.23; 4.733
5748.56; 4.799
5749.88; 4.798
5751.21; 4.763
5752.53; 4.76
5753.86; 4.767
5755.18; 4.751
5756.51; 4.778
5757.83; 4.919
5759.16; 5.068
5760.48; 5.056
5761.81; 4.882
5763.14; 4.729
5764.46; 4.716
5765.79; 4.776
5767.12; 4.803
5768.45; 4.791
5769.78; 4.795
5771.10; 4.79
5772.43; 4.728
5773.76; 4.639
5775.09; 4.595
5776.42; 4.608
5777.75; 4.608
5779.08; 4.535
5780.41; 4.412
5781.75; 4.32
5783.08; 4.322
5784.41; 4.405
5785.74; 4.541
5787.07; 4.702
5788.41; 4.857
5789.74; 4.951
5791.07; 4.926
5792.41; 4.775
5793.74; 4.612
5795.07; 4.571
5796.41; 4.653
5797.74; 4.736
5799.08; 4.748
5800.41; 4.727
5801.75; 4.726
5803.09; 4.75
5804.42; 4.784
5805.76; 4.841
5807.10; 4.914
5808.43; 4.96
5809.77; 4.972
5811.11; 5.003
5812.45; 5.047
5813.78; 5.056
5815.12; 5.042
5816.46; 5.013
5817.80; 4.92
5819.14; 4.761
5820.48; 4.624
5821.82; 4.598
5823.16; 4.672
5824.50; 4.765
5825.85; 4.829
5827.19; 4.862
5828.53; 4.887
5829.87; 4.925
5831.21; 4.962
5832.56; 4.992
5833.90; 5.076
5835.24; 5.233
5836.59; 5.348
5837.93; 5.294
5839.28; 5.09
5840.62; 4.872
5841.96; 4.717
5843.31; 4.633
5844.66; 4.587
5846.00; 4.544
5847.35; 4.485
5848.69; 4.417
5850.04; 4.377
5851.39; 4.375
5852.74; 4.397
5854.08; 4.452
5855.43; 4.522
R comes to 0.6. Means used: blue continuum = 4.76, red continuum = 4.72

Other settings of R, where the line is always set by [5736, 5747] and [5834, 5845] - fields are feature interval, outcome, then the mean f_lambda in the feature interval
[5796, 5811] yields 0.0 angstrom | 4.81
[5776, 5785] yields 0.5 angstrom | 4.45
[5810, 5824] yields 0.0 angstrom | 4.88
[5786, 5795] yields -0.1 angstrom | 4.78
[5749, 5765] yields -0.9 angstrom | 4.83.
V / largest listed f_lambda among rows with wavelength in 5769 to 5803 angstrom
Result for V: 4.951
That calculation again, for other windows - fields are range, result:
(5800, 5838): 5.348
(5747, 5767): 5.068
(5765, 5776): 4.803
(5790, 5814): 5.056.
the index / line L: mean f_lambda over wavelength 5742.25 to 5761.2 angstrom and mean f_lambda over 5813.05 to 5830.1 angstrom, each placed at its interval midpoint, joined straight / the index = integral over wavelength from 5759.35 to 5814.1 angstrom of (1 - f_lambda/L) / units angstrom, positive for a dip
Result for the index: 0.72 angstrom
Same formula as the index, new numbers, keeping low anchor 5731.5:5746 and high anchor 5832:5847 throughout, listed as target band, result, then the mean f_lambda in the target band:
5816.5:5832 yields 0.2 angstrom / 4.81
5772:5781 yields 0.2 angstrom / 4.59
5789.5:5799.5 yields 0.0 angstrom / 4.74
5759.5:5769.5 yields -0.4 angstrom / 4.83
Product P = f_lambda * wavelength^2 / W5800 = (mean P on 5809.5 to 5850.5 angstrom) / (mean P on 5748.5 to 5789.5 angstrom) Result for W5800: 1.05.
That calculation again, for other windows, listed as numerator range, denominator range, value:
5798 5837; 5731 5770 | 1.06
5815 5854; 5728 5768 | 1.06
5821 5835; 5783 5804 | 1.05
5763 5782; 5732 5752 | 1.02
